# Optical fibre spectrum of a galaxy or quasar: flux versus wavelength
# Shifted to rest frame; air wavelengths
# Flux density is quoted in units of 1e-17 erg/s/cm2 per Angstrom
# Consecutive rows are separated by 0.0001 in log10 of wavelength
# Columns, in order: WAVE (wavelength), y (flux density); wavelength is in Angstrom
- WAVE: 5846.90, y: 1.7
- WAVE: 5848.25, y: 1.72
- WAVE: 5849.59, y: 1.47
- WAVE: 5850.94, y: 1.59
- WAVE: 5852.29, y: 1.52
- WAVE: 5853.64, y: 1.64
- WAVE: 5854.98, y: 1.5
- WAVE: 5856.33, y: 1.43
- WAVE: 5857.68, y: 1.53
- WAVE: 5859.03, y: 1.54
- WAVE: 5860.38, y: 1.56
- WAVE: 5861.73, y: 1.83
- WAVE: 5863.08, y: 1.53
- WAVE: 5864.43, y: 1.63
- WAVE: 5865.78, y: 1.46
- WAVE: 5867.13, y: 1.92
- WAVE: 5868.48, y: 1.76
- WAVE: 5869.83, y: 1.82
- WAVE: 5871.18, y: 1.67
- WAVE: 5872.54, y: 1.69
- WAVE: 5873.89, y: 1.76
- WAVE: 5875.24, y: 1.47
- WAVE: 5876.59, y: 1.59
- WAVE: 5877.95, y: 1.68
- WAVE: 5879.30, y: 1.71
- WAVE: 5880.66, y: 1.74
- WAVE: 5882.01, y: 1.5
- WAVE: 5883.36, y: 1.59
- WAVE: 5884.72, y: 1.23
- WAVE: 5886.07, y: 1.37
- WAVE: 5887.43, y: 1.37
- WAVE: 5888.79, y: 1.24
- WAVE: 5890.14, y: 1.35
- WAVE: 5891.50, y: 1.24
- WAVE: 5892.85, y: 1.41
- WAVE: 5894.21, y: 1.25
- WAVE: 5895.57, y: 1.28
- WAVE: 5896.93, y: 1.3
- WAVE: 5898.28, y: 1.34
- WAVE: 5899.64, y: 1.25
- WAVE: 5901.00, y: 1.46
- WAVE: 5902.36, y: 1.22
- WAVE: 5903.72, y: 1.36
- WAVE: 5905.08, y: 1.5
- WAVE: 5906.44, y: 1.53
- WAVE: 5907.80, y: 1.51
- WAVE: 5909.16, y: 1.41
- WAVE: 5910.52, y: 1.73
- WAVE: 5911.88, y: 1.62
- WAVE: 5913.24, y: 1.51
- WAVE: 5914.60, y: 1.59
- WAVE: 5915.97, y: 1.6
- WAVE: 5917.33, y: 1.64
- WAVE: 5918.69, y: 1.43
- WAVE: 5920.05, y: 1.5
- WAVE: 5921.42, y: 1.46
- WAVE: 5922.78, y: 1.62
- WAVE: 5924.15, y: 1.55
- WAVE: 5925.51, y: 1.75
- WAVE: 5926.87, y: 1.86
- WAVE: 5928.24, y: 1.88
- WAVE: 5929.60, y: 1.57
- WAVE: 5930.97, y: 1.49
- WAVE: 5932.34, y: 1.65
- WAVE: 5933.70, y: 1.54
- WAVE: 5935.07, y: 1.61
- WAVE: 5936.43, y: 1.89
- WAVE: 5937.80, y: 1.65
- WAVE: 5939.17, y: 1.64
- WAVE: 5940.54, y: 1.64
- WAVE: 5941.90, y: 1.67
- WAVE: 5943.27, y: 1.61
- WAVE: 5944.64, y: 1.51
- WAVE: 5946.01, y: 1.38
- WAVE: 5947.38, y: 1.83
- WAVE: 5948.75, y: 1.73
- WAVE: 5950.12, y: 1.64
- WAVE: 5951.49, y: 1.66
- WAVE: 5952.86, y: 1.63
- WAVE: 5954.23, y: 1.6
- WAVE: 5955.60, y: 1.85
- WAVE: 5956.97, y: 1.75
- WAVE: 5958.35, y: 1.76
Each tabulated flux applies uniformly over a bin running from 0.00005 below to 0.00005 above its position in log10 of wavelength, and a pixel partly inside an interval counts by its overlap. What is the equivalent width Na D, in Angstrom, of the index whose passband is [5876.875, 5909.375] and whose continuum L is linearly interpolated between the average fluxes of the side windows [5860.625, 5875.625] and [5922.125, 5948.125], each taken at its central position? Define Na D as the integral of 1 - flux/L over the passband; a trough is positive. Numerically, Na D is 5.1 Angstrom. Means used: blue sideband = 1.69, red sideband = 1.65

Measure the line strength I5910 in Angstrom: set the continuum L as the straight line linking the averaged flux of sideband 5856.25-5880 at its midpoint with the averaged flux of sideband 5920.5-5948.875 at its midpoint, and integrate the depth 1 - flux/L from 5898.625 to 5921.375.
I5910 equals 2.2 Angstrom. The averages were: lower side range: 1.65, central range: 1.49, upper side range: 1.64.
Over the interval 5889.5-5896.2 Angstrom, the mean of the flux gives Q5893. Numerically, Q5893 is 1.31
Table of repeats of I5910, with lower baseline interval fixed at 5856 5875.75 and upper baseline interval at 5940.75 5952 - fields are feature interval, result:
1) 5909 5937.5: 0.26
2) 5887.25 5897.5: 2.11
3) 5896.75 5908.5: 1.78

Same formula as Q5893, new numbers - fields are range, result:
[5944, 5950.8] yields 1.62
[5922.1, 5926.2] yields 1.64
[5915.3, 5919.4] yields 1.56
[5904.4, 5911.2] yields 1.54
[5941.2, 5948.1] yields 1.6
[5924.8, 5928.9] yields 1.83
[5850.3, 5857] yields 1.54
